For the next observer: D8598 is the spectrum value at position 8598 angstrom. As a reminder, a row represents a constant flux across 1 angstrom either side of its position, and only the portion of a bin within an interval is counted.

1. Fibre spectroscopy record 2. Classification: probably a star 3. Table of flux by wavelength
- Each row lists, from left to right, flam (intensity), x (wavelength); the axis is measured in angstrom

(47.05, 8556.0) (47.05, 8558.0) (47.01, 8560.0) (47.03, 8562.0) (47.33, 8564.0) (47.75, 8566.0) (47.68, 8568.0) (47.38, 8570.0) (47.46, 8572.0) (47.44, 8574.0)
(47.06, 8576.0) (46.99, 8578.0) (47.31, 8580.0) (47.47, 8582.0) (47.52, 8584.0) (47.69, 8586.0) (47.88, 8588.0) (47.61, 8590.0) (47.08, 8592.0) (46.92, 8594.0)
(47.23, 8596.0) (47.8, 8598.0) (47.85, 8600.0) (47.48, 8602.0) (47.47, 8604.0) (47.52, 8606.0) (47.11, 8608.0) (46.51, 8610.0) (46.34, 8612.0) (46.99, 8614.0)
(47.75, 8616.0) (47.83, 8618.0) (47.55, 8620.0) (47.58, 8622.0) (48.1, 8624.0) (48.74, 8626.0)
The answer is 47.8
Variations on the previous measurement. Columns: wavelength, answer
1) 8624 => 48.1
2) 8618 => 47.83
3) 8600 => 47.85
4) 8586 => 47.69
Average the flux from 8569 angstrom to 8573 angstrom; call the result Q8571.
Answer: 47.4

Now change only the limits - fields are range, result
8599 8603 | 47.7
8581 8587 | 47.6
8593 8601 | 47.5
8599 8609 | 47.5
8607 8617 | 46.9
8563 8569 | 47.6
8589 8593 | 47.3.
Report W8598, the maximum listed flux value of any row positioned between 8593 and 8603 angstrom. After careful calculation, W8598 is 47.85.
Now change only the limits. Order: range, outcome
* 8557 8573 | 47.75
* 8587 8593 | 47.88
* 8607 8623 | 47.83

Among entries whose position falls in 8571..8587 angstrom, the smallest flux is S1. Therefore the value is 46.99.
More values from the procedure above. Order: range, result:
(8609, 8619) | 46.34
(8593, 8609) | 46.92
